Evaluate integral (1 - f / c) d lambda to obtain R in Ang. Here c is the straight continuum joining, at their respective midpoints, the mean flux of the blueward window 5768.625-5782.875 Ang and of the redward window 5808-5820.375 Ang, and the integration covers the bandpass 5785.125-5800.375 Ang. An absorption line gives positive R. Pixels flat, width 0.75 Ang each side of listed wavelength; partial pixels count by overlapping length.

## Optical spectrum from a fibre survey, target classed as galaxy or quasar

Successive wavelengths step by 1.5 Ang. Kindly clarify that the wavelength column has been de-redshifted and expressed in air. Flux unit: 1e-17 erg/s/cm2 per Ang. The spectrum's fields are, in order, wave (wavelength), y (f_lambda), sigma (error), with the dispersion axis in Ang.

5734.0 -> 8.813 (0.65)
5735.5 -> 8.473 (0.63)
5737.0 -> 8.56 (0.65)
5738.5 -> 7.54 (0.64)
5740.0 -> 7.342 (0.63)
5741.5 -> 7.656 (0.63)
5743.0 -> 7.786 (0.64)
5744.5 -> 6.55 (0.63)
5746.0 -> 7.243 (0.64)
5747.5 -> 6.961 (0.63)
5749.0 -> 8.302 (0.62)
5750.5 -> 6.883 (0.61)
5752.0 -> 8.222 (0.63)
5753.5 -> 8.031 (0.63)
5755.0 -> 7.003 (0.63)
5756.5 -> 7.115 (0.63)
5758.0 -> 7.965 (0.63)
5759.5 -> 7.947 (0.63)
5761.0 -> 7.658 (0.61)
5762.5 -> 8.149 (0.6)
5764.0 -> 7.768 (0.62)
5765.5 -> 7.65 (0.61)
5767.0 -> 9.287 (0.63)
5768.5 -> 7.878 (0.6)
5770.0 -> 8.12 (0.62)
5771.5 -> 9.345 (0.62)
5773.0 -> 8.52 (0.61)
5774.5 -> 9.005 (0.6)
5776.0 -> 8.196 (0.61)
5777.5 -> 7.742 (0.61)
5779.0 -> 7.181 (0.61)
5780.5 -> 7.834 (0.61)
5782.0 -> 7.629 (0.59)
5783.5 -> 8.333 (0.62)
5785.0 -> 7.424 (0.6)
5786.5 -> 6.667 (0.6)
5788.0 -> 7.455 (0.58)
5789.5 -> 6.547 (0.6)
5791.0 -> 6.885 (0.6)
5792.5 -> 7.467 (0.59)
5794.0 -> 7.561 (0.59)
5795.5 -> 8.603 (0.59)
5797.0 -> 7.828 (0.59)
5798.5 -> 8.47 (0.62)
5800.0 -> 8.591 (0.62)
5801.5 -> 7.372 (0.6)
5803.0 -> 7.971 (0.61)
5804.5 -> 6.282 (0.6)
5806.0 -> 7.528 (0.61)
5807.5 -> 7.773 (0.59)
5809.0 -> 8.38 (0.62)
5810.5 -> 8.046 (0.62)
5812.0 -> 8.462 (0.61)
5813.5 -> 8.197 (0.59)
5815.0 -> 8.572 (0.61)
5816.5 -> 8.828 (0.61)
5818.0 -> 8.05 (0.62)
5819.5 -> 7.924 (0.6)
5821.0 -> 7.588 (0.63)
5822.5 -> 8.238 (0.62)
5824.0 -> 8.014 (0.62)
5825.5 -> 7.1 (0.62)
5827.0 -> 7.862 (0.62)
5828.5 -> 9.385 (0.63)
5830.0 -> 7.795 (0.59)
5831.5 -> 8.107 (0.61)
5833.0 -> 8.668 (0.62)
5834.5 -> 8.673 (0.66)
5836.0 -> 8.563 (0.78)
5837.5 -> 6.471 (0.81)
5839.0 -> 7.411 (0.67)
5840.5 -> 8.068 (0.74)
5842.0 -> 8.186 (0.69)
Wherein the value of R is 1.2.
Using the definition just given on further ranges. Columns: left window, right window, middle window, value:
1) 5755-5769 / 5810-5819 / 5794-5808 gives 0.7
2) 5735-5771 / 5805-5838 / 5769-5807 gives 0.7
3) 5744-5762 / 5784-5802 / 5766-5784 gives -1.7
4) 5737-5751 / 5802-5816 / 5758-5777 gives -1.7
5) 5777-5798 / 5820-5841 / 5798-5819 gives -0.8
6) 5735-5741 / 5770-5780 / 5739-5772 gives 1.5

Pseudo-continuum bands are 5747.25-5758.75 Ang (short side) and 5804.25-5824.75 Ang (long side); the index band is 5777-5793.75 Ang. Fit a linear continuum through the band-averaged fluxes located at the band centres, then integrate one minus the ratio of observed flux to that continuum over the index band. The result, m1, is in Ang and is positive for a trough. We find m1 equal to 0.95 Ang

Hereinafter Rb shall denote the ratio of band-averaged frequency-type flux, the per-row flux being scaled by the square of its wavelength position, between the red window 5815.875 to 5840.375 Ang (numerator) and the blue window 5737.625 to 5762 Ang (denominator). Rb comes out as 1.10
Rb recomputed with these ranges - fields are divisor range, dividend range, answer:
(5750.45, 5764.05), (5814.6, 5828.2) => 1.07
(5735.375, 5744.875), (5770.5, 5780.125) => 1.09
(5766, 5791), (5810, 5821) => 1.06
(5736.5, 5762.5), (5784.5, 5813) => 1.03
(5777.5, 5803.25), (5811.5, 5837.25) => 1.09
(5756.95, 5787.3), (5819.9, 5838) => 1.03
